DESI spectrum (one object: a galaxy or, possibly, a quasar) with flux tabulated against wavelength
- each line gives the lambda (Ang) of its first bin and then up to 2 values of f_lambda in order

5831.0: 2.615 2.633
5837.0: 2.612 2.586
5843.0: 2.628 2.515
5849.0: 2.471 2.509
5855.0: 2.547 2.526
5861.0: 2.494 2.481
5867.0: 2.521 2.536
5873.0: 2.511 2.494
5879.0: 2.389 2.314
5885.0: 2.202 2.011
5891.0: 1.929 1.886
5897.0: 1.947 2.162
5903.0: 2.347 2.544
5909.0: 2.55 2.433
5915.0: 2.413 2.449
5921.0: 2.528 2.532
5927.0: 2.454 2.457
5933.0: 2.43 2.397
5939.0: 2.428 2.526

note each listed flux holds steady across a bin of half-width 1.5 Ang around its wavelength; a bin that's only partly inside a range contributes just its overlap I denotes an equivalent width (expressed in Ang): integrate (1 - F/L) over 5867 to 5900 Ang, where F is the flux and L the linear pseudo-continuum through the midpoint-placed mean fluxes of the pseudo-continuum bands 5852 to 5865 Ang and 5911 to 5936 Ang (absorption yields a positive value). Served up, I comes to 3.44 Ang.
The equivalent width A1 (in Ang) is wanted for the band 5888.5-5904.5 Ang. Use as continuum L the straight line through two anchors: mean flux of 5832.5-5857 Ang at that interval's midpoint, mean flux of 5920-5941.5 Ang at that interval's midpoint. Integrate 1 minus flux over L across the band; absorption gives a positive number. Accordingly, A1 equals 2.9 Ang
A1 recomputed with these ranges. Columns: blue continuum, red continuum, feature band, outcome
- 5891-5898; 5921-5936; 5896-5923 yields -2.8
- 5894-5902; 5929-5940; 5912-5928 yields -1.4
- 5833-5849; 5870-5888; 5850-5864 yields -0.1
